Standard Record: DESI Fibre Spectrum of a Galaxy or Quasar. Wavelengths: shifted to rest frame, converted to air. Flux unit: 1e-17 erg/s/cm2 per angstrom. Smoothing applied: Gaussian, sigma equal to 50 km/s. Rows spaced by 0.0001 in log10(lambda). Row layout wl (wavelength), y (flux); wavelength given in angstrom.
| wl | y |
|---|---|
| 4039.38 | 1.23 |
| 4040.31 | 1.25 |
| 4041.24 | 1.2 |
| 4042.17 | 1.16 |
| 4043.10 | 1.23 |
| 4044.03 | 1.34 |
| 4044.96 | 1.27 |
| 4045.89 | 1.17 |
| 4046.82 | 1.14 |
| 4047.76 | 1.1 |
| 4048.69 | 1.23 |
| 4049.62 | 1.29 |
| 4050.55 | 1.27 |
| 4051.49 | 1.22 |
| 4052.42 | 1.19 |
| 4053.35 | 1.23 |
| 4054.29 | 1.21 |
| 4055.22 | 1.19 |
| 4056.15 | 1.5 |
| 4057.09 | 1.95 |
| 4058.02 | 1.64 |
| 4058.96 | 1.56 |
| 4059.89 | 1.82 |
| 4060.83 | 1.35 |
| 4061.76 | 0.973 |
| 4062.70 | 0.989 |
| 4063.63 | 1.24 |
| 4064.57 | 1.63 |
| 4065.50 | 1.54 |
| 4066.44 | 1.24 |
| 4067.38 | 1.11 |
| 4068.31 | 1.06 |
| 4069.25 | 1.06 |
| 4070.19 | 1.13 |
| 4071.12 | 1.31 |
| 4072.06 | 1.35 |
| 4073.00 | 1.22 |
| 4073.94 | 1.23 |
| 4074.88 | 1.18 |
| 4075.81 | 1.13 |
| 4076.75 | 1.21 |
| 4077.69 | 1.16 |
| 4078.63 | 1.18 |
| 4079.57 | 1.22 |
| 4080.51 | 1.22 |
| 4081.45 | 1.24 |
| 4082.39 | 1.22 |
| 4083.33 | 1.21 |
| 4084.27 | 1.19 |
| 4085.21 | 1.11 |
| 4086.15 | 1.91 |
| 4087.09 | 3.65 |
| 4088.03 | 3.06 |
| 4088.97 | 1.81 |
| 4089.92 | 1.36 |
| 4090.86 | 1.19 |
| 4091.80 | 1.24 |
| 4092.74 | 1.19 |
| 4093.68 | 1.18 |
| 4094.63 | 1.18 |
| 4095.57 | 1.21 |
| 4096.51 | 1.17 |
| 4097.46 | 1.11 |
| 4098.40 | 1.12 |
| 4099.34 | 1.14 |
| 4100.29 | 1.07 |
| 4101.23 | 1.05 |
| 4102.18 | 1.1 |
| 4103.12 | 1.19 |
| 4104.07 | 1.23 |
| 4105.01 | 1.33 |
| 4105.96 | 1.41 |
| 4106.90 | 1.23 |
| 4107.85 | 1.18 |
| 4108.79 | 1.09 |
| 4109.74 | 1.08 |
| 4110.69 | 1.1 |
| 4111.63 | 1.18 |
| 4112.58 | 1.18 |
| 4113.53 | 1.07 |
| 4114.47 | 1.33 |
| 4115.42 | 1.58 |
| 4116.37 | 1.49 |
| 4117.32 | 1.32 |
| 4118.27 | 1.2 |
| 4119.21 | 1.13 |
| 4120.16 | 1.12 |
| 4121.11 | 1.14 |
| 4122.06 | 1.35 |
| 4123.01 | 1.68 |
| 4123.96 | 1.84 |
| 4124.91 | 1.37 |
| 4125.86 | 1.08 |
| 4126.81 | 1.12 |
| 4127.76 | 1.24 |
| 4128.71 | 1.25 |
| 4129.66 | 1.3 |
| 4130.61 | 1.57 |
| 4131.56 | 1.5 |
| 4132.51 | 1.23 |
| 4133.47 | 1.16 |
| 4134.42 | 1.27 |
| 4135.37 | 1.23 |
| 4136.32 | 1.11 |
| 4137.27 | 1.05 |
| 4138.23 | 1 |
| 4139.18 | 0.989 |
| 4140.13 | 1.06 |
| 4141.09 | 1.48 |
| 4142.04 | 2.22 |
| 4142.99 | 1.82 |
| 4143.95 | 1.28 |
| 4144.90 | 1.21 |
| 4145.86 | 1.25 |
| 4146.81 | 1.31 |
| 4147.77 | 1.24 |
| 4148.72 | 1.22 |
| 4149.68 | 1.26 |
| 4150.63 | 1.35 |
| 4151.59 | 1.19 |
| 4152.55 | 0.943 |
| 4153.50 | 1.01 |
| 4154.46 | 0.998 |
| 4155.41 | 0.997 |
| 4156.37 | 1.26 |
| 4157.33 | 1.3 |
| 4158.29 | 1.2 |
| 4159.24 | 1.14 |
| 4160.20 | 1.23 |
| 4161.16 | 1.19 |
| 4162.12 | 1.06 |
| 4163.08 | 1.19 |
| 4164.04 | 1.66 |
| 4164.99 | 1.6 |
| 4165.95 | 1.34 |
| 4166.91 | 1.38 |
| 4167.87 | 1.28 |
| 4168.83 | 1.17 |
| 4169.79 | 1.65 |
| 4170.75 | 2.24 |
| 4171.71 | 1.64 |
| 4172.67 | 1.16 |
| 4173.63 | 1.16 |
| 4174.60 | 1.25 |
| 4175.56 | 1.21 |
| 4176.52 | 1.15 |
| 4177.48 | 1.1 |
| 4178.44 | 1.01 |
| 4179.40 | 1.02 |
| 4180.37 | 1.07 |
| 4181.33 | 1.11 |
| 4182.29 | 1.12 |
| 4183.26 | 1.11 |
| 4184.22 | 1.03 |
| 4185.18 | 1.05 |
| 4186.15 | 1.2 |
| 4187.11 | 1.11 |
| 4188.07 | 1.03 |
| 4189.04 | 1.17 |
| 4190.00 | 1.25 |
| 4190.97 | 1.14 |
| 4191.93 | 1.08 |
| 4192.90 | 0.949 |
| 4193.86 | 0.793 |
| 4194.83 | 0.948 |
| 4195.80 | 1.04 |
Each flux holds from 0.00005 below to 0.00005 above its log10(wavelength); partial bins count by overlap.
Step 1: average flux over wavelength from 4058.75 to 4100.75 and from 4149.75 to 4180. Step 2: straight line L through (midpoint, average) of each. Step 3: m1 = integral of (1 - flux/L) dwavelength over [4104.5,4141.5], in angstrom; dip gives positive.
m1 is 1.3 angstrom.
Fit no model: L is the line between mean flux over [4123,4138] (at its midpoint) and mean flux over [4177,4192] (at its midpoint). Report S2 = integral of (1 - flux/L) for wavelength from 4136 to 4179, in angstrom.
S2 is -3.0 angstrom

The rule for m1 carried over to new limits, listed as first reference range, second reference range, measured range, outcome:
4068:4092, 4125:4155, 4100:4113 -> 1.7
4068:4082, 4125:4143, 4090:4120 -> 0.9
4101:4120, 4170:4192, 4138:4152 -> -1.4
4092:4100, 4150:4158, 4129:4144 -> -2.4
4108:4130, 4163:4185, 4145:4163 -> 1.5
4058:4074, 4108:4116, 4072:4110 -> -2.6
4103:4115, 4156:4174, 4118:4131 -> -0.7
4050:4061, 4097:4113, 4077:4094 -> -3.4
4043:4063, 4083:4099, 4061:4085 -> 3.6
